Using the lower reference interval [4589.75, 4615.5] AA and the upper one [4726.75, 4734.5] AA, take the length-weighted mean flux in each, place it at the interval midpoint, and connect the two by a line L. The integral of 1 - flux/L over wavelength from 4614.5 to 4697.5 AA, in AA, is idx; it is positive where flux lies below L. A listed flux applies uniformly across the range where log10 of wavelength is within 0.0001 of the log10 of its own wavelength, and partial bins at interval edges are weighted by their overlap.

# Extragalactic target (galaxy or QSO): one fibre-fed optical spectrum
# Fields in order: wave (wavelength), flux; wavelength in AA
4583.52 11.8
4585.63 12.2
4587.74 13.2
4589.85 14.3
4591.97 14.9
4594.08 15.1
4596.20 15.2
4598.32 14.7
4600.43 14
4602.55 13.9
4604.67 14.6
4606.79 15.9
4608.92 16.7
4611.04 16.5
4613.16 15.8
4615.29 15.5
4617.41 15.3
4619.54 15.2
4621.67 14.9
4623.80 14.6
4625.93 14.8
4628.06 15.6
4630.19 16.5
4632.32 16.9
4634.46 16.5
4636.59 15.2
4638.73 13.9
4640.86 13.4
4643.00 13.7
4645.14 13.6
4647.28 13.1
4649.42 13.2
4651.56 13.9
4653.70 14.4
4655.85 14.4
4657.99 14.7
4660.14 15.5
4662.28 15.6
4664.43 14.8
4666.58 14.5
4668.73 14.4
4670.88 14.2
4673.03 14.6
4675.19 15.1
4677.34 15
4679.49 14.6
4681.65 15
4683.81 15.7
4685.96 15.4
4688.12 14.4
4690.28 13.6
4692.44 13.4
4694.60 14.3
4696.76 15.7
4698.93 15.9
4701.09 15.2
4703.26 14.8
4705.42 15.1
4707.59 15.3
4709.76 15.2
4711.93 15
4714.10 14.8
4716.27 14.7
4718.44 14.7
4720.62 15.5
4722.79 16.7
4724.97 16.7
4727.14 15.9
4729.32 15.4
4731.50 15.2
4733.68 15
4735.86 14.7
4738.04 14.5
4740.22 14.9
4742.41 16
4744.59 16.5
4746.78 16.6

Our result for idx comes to 2.7 AA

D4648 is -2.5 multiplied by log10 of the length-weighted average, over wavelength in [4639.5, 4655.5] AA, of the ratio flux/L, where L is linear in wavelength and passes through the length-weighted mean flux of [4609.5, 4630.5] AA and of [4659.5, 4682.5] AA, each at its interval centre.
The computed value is 0.11 mag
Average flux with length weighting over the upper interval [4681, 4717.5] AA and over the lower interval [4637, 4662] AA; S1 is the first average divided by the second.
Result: 1.06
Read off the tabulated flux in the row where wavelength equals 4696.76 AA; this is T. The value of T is 15.7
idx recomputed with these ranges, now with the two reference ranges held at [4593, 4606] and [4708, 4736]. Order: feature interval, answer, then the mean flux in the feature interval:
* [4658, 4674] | 0.2 AA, 14.8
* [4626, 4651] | 0.3 AA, 14.7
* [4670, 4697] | 0.8 AA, 14.7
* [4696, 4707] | -0.1 AA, 15.3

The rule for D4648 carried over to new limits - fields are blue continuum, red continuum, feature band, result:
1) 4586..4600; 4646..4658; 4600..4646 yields -0.074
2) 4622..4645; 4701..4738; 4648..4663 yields 0.046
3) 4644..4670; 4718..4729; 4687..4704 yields 0.044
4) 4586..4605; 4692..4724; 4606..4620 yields -0.100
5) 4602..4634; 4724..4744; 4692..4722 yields 0.029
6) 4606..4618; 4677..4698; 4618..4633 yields 0.020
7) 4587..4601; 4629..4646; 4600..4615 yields -0.052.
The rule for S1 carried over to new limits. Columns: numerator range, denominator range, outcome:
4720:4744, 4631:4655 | 1.08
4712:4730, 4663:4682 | 1.06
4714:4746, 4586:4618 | 1.03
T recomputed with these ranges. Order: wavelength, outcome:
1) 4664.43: 14.8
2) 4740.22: 14.9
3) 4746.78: 16.6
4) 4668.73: 14.4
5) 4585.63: 12.2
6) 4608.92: 16.7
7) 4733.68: 15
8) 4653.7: 14.4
